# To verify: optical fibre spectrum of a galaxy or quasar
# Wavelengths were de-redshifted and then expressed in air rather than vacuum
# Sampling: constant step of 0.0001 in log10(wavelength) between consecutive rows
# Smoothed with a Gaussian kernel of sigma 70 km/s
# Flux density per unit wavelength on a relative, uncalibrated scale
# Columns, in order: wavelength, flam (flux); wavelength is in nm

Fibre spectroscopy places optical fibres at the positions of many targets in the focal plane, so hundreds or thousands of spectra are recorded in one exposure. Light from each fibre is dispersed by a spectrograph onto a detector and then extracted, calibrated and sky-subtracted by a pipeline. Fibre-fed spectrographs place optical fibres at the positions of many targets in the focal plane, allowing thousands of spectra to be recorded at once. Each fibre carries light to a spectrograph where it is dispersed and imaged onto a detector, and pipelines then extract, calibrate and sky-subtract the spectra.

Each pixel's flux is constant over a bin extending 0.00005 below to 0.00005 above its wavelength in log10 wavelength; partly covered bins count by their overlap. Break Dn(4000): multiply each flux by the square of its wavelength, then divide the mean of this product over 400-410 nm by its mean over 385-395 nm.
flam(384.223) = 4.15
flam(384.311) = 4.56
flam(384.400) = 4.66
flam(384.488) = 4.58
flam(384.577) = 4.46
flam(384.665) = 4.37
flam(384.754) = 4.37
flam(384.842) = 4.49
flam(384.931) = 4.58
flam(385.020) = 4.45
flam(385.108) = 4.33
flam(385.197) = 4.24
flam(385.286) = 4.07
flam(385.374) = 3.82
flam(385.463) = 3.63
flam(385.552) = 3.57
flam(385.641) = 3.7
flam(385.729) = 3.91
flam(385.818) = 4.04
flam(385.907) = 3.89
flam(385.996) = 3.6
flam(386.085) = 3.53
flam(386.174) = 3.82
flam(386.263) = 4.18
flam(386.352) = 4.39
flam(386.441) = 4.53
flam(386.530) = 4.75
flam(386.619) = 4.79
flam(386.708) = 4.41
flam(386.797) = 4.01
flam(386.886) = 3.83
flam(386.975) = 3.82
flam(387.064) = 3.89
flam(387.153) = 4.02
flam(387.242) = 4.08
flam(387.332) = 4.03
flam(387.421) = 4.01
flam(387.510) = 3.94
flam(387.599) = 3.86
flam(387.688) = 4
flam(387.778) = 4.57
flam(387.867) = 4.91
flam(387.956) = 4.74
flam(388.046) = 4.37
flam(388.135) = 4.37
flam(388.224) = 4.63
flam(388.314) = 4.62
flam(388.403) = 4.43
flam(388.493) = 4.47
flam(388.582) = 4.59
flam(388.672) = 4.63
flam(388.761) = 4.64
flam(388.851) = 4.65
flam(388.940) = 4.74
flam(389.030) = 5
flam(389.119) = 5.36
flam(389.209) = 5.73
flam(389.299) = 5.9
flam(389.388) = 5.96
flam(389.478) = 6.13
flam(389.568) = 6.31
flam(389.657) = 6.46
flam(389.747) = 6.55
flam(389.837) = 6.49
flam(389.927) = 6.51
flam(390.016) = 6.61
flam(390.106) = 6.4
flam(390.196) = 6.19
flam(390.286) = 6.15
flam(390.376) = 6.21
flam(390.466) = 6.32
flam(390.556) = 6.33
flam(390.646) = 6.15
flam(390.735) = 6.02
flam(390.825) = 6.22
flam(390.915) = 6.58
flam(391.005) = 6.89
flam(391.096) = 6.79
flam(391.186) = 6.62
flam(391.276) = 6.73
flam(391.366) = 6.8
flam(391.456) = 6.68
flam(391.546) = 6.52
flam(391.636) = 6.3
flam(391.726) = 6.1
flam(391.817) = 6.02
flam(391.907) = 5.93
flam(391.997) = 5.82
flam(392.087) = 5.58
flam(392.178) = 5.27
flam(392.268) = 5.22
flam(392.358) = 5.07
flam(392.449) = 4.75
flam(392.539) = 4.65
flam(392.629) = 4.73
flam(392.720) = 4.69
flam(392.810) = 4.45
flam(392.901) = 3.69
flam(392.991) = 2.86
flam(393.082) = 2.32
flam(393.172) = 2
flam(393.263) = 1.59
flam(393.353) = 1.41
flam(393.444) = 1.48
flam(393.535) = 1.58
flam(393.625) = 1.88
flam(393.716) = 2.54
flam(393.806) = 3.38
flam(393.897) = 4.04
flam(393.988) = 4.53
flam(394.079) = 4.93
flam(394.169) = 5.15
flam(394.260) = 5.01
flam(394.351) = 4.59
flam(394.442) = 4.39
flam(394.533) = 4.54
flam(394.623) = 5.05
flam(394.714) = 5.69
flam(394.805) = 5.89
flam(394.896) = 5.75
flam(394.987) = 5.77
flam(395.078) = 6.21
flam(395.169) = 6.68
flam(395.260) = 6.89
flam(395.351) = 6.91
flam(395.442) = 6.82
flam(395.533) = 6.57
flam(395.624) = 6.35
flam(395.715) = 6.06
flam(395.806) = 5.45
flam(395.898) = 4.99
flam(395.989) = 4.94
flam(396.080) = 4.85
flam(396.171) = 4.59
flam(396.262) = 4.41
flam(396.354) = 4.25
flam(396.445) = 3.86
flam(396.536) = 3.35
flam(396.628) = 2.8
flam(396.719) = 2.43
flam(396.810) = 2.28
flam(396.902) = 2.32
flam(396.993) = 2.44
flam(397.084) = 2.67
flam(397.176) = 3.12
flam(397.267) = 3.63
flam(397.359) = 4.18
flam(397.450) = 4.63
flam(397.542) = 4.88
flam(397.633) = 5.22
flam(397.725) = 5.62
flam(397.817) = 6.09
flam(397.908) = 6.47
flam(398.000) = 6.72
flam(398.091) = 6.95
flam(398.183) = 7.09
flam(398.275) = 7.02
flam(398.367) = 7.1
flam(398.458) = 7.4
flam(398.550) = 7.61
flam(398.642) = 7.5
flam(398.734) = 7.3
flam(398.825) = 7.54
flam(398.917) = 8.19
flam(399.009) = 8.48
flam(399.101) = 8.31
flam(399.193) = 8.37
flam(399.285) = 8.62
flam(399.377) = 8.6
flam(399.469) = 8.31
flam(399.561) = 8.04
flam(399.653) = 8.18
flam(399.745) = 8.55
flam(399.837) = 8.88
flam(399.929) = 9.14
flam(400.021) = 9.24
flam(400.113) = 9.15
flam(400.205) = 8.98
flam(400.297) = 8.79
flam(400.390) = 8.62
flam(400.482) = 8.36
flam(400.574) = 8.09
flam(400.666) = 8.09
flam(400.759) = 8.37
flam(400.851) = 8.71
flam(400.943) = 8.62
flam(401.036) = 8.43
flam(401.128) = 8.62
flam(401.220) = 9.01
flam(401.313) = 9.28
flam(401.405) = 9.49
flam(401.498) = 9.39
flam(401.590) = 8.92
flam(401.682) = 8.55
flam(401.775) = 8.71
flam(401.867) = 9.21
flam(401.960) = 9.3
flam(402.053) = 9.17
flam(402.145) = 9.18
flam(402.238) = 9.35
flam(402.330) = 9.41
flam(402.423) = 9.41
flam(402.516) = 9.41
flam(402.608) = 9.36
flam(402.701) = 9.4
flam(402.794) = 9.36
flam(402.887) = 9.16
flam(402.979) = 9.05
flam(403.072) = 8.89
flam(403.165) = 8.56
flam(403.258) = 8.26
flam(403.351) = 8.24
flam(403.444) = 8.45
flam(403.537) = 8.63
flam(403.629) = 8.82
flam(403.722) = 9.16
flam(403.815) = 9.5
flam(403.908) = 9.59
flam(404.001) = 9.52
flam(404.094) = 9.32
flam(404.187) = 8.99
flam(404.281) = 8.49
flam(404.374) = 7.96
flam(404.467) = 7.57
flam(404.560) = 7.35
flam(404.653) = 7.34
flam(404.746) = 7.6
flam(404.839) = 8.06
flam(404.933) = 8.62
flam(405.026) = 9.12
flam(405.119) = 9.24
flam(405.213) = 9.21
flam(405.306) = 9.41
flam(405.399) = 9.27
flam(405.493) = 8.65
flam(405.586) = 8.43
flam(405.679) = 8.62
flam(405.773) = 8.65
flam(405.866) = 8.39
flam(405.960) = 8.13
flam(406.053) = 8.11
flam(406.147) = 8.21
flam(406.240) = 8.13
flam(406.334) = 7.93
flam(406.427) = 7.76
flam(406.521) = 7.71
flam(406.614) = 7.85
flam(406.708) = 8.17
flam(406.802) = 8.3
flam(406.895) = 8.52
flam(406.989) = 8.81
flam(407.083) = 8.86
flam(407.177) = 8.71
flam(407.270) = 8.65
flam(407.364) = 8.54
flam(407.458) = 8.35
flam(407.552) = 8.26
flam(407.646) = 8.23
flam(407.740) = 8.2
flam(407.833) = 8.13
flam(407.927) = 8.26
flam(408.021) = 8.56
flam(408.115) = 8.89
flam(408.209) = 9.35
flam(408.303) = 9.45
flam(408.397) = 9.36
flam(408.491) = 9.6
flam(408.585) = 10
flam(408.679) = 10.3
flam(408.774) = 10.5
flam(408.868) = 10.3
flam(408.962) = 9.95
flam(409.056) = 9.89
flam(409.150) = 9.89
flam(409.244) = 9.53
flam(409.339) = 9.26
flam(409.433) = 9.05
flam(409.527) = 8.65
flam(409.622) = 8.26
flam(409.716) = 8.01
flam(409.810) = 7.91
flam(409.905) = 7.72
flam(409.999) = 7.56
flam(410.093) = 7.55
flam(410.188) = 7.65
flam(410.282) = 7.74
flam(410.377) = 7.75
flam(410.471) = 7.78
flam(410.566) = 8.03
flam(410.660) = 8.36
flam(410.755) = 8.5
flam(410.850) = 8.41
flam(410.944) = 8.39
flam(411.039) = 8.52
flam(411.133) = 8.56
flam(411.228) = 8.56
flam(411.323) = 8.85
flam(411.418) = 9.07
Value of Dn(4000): 2.0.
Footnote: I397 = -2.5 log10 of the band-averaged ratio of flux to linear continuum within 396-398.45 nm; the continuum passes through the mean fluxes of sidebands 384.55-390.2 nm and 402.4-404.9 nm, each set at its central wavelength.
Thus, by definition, 0.47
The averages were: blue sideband 4.64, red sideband 8.71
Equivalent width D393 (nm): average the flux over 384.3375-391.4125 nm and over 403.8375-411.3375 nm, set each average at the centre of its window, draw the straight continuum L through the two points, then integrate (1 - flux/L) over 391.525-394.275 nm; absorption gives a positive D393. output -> 0.80 nm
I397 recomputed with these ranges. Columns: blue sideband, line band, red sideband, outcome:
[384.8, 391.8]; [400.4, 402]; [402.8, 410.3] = -0.15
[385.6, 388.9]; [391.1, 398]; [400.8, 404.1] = 0.34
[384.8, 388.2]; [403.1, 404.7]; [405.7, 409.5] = -0.08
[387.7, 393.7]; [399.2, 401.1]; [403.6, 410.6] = -0.20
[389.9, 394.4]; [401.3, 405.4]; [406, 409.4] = -0.15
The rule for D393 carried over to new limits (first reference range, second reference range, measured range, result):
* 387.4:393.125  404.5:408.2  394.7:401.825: 0.23 nm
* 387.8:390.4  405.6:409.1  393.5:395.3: 0.47 nm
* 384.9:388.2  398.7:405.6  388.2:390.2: -0.24 nm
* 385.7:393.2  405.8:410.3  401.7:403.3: -0.32 nm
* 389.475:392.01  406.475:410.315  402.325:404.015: -0.21 nm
